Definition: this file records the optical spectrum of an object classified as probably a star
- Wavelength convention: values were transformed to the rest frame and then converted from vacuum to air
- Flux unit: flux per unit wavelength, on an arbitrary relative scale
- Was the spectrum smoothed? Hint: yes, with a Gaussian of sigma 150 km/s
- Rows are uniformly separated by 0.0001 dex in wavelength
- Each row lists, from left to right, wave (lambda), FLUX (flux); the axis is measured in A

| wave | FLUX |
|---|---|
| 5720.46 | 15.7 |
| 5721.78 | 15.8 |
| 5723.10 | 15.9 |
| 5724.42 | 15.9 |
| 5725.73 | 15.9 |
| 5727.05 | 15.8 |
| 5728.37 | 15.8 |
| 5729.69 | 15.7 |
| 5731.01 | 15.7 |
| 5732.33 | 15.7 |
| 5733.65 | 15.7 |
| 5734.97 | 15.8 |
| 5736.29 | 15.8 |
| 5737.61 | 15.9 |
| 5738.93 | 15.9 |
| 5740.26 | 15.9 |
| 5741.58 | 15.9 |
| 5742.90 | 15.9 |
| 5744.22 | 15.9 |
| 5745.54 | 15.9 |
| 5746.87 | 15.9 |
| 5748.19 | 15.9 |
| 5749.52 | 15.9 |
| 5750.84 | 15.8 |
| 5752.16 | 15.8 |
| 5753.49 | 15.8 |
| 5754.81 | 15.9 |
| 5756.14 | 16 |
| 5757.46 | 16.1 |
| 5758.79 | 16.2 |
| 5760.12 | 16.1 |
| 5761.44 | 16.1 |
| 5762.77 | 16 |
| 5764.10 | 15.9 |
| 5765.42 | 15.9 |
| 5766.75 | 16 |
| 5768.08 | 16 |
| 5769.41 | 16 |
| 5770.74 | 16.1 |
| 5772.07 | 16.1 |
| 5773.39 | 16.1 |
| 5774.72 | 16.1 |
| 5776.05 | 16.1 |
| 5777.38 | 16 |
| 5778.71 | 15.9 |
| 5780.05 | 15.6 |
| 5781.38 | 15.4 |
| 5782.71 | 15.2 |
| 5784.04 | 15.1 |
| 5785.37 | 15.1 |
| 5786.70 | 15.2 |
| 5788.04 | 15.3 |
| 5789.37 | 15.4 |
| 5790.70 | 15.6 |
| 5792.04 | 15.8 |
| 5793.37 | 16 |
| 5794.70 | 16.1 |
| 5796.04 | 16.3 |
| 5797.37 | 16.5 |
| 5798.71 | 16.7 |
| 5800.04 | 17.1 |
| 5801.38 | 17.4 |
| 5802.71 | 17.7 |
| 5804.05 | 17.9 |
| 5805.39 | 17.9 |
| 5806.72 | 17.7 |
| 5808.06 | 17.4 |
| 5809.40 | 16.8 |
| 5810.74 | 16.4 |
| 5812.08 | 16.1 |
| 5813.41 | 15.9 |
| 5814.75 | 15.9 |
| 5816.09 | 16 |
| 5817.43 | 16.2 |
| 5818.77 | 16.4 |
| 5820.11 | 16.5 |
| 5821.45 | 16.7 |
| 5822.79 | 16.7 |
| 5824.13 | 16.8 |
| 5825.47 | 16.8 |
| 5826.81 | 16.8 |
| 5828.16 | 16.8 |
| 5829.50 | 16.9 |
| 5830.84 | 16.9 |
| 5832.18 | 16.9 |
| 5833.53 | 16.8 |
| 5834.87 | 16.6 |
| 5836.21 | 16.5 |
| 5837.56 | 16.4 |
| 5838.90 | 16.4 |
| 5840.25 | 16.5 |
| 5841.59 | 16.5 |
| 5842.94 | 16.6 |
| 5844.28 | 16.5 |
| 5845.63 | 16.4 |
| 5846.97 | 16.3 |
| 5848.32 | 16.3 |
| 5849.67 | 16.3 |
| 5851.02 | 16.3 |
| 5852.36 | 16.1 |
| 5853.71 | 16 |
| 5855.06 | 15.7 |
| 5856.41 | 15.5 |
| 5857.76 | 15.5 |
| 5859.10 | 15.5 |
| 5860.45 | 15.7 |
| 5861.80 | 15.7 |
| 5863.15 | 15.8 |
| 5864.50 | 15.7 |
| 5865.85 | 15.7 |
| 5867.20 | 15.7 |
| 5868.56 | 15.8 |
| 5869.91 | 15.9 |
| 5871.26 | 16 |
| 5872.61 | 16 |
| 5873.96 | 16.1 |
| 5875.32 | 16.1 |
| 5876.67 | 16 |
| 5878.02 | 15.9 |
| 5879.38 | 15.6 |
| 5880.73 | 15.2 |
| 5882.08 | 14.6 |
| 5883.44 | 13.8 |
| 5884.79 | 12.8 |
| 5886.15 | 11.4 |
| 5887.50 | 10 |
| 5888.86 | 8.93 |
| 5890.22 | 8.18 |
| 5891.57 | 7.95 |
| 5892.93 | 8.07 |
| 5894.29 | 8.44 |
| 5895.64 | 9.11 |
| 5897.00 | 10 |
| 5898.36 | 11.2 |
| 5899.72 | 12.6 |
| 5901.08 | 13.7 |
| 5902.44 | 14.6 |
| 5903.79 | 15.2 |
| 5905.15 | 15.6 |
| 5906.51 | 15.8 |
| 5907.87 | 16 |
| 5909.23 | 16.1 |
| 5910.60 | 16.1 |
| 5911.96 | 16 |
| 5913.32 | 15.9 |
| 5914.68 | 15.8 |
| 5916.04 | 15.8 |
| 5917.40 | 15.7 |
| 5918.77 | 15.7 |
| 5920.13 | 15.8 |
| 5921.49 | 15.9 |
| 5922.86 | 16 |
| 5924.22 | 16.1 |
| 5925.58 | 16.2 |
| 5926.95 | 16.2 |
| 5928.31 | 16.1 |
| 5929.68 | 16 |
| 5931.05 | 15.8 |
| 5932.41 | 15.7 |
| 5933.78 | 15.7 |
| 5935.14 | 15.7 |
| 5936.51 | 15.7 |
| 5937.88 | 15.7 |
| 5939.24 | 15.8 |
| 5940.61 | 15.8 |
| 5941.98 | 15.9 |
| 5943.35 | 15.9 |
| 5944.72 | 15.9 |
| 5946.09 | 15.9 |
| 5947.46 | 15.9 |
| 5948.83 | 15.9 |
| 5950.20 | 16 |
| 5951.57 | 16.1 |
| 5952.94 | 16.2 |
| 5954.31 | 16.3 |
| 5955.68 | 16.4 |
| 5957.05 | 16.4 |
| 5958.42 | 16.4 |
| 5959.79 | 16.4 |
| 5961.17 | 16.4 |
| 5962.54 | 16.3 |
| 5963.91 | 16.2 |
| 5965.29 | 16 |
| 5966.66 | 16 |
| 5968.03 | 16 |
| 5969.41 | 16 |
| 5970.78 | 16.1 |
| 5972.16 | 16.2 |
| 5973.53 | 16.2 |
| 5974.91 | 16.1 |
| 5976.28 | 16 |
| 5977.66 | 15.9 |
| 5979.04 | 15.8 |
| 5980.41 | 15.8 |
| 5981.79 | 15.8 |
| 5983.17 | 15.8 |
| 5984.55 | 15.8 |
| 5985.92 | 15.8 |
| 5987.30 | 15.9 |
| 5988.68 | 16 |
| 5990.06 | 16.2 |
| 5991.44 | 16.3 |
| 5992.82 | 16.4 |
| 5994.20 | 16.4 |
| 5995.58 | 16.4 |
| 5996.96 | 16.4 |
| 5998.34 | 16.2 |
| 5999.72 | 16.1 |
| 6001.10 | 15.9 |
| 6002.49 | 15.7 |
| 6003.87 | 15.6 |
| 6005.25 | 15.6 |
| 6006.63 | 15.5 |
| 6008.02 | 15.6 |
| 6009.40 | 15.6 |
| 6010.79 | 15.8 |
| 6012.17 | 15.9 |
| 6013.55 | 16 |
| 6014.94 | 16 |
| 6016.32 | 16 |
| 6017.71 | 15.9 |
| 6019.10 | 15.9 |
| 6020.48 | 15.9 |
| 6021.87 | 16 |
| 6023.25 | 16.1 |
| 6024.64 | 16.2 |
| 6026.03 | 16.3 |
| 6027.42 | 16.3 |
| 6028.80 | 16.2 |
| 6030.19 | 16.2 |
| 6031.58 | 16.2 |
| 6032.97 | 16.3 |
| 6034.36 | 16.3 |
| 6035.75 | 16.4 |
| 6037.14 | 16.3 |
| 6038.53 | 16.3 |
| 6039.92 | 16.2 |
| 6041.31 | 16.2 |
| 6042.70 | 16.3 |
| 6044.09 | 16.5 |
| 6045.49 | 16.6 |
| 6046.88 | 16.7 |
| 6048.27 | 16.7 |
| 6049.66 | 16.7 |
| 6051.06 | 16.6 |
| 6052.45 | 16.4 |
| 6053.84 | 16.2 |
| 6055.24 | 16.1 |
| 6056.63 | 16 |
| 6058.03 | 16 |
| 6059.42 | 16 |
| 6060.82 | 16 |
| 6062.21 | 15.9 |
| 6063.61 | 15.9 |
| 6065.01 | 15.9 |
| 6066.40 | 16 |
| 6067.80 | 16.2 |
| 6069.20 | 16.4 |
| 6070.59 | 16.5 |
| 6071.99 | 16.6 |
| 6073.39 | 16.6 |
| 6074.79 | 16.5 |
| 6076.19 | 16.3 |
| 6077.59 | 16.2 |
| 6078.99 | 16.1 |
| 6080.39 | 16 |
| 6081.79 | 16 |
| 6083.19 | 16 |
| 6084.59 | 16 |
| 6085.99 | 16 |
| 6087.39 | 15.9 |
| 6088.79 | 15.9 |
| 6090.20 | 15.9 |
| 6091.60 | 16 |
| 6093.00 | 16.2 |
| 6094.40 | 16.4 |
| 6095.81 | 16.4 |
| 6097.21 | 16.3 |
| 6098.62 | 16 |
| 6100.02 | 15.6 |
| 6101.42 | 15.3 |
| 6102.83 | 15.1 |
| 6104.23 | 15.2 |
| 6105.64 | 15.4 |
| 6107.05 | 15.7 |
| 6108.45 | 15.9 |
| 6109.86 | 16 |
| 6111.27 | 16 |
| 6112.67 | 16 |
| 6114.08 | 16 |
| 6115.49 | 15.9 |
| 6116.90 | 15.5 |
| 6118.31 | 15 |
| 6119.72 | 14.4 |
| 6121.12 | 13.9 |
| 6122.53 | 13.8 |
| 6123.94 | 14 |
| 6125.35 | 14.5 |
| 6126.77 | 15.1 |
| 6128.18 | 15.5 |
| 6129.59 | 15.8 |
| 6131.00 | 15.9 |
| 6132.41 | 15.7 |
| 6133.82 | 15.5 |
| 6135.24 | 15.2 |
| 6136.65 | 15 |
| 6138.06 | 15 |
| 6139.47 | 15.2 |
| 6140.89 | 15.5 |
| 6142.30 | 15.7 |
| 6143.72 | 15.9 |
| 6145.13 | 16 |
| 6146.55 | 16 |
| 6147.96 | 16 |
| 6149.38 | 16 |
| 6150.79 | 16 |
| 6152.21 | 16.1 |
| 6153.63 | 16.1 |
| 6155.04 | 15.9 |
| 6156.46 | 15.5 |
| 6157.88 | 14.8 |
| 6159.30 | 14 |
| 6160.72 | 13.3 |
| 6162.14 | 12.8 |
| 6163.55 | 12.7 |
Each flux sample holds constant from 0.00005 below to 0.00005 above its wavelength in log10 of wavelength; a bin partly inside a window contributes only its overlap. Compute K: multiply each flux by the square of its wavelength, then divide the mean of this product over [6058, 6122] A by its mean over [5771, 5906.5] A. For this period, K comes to 1.13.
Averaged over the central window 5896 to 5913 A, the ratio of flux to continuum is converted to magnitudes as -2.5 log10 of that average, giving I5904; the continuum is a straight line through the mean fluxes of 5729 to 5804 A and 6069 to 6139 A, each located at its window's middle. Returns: 0.11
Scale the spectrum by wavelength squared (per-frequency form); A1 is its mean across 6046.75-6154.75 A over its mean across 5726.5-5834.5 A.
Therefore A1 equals 1.09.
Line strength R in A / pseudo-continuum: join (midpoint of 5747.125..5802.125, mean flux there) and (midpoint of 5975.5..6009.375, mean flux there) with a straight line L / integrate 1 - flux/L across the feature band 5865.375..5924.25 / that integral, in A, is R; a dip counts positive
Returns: 7.0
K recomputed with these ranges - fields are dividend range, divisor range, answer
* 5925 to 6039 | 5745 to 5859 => 1.05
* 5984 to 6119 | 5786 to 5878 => 1.06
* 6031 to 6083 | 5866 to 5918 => 1.25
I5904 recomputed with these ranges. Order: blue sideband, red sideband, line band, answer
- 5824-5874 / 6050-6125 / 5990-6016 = 0.00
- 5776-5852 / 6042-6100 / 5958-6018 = 0.02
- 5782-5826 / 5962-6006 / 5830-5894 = 0.09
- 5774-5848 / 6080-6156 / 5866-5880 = 0.02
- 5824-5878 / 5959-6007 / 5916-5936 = 0.01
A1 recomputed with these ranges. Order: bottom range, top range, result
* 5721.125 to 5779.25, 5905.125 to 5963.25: 1.07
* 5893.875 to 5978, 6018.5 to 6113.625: 1.09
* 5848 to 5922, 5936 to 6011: 1.15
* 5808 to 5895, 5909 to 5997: 1.08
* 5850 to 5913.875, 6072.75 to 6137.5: 1.19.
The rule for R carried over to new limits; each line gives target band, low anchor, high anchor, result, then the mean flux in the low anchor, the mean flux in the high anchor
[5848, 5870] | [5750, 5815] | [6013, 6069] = 0.5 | 16.2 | 16.2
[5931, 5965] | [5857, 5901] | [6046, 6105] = -3.8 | 13.5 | 16.1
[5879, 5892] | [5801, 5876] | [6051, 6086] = 3.6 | 16.4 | 16.2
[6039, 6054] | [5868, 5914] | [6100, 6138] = -1.8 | 13.5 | 15.3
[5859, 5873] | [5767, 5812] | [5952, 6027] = 0.3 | 16.2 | 16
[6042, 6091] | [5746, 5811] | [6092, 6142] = -2.1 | 16.1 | 15.4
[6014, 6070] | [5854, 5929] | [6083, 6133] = -3.7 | 14.4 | 15.6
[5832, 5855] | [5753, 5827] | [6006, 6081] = -0.3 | 16.2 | 16.2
